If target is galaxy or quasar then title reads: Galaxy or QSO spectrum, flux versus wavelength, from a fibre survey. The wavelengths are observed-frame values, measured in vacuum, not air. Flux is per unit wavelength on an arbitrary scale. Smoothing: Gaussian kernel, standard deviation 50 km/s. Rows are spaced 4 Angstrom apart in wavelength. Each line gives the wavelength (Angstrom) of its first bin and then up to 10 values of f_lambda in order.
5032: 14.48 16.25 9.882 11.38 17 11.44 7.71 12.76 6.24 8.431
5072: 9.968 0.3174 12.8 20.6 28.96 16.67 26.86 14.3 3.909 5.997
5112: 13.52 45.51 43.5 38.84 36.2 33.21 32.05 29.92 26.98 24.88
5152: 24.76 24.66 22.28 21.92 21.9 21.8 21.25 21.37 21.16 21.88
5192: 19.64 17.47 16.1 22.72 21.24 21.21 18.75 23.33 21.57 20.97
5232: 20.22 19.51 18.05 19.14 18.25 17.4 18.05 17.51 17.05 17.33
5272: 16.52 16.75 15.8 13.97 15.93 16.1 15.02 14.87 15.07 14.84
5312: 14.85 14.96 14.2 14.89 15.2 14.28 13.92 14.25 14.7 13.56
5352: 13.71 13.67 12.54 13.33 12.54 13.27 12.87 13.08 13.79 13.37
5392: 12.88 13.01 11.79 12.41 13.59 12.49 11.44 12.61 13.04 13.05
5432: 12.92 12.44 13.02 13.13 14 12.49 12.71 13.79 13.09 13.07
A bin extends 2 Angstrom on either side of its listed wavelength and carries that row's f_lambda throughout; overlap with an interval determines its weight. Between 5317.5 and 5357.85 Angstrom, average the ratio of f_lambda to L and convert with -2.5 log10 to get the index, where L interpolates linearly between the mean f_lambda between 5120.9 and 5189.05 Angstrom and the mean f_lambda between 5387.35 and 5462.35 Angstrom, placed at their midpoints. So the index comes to 0.208 mag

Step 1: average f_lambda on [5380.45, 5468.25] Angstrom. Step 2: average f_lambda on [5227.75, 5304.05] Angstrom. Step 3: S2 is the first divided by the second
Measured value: 0.75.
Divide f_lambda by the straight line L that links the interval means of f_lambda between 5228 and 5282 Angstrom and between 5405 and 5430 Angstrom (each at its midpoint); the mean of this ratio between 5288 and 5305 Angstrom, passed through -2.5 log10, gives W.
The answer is 0.08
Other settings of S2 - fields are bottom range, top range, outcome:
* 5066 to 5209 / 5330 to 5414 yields 0.60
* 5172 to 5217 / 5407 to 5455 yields 0.63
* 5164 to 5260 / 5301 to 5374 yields 0.70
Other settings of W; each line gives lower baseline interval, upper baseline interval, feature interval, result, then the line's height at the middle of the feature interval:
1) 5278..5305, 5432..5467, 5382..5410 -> 0.068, 13.8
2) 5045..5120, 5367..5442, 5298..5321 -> -0.096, 13.6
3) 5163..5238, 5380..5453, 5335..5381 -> 0.118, 15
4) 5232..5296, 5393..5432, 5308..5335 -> 0.051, 15.4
